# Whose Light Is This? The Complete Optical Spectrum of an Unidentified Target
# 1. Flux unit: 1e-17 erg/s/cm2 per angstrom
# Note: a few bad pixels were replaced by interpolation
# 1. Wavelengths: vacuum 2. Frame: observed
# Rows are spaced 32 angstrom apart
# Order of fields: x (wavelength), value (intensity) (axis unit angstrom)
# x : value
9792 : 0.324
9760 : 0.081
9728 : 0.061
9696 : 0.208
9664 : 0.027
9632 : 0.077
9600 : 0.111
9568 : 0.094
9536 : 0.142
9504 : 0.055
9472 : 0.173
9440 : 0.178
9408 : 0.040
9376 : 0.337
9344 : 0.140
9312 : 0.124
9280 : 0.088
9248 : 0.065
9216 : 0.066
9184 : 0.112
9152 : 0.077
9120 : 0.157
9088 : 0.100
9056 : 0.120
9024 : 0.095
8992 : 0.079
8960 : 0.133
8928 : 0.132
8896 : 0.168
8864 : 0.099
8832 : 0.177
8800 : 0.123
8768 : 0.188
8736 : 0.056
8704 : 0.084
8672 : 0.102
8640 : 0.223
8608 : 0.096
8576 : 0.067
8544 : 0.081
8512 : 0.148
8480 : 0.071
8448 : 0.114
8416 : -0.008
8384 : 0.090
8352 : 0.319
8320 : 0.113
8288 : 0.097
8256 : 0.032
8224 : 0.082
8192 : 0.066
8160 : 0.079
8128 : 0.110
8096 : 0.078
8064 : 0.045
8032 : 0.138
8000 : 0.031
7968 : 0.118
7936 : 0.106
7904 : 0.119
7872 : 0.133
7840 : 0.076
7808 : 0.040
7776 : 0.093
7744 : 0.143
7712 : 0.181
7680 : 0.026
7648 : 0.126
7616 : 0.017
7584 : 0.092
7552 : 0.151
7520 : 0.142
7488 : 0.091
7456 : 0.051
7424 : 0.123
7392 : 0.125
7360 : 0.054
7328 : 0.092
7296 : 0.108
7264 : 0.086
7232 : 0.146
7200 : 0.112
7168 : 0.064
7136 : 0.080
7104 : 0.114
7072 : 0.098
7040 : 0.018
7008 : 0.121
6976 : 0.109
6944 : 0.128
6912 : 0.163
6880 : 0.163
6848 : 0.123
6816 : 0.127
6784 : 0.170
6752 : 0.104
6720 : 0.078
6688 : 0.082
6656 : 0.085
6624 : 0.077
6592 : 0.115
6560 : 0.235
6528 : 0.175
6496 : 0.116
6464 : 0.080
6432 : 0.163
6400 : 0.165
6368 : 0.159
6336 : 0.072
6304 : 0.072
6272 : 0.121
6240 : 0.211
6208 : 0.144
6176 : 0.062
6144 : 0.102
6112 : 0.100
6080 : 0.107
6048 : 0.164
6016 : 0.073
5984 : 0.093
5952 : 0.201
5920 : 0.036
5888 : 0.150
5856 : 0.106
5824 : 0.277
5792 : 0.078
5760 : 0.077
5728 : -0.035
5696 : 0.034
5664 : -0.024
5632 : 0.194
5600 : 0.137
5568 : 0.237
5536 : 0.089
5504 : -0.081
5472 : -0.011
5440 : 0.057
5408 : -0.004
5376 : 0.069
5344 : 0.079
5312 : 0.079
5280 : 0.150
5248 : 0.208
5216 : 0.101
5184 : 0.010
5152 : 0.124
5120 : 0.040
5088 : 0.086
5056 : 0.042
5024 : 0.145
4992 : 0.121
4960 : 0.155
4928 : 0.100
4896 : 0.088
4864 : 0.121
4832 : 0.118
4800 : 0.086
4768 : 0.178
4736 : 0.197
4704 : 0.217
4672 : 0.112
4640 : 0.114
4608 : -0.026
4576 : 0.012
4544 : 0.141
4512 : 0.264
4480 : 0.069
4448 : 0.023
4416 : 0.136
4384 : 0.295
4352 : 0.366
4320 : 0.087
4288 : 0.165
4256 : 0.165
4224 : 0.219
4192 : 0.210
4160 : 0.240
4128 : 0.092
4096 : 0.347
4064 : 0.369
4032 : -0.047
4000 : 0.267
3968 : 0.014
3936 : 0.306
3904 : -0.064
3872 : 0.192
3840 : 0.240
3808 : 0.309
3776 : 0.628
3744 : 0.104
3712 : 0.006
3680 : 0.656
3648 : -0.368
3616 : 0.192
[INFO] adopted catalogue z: 1.24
